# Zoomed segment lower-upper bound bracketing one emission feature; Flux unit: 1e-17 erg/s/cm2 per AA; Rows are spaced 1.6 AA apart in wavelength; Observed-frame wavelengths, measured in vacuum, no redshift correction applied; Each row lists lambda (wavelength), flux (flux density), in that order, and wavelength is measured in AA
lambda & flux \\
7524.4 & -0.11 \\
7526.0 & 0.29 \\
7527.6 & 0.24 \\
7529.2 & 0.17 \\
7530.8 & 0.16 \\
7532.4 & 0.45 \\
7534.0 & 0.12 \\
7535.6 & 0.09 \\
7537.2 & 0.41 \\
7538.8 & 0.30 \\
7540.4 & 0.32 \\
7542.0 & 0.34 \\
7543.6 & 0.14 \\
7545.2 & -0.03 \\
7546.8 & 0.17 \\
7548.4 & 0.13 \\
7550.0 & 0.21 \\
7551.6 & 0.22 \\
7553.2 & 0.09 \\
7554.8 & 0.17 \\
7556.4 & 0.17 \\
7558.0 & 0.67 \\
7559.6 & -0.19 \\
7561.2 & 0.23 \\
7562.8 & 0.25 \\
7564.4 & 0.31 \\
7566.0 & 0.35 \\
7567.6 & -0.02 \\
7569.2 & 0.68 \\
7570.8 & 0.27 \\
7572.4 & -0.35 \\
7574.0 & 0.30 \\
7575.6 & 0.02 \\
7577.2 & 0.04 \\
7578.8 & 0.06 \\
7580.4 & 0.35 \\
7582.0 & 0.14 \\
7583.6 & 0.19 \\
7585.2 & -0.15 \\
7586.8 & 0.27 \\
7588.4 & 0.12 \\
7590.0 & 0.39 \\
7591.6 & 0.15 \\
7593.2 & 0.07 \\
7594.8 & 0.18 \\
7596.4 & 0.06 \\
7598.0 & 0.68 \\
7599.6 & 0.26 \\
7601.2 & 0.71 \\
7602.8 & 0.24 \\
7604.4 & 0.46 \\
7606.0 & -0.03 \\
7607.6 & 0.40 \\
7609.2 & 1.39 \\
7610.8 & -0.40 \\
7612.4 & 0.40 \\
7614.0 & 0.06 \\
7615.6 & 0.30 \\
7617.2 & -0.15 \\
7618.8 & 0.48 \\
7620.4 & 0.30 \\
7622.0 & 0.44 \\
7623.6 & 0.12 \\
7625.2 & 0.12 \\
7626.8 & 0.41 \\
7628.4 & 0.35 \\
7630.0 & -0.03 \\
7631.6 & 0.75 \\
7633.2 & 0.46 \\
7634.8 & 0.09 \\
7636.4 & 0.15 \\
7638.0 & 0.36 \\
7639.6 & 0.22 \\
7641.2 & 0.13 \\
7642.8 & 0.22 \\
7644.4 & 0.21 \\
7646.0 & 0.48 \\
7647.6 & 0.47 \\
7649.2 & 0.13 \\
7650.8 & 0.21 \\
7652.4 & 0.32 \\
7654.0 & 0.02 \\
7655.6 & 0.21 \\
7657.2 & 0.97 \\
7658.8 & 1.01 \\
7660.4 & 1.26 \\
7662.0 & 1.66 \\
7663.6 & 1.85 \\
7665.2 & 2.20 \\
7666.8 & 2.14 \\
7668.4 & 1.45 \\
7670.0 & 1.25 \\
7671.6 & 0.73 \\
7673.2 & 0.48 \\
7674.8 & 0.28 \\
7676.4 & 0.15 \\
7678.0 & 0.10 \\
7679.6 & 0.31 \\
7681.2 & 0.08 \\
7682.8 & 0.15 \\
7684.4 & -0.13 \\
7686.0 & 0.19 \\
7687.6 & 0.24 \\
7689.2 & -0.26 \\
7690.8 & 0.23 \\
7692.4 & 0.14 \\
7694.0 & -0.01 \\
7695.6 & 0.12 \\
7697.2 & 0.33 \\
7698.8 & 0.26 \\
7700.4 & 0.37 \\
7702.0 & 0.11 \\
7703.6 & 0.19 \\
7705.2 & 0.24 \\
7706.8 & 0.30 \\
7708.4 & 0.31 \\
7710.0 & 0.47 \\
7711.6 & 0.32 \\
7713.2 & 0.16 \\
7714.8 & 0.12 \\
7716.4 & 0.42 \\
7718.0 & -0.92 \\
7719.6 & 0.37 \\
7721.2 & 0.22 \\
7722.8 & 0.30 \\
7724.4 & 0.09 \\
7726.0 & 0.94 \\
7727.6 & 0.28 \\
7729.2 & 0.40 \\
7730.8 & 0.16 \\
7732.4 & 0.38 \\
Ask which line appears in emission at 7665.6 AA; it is [O II] 3727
